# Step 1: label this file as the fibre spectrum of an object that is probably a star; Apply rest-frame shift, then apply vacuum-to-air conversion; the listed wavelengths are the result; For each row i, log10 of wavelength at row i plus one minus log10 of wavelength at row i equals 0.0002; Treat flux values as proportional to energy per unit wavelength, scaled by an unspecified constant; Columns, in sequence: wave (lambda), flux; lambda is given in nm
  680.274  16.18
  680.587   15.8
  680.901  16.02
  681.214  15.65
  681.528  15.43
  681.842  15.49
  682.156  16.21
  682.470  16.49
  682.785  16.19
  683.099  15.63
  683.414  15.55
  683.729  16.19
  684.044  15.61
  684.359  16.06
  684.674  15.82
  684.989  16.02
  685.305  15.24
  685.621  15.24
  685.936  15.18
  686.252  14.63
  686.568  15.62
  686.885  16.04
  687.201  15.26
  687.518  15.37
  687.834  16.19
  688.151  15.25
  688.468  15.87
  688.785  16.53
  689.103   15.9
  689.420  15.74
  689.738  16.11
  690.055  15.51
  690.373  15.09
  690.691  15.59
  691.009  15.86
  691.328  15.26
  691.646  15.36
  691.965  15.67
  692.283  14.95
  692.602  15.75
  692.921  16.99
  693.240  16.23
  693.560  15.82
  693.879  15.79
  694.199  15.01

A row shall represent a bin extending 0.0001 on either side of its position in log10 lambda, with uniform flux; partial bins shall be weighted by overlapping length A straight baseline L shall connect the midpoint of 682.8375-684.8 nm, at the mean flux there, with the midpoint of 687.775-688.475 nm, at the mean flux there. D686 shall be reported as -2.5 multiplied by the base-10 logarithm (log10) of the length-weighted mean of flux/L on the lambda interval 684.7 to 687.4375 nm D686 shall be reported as 0.02 mag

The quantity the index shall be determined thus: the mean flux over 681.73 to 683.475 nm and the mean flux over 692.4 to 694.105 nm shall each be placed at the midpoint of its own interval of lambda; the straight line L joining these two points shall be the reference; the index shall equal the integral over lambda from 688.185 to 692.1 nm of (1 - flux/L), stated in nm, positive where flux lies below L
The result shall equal 0.08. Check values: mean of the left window 16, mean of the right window 16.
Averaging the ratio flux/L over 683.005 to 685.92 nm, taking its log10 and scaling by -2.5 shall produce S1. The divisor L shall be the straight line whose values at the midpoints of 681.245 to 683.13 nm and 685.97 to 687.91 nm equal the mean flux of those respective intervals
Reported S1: 0.00 mag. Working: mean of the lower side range 15.9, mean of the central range 15.7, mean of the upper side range 15.5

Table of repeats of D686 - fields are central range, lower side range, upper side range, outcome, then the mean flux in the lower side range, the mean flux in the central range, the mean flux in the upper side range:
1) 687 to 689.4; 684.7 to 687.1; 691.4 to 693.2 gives -0.01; 15.4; 15.8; 15.8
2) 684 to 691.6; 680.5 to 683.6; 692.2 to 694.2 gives 0.02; 15.8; 15.6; 15.9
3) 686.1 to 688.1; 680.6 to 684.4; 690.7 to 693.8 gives 0.02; 15.9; 15.5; 15.8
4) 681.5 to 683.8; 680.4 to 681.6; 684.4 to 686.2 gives -0.02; 15.8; 15.9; 15.5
